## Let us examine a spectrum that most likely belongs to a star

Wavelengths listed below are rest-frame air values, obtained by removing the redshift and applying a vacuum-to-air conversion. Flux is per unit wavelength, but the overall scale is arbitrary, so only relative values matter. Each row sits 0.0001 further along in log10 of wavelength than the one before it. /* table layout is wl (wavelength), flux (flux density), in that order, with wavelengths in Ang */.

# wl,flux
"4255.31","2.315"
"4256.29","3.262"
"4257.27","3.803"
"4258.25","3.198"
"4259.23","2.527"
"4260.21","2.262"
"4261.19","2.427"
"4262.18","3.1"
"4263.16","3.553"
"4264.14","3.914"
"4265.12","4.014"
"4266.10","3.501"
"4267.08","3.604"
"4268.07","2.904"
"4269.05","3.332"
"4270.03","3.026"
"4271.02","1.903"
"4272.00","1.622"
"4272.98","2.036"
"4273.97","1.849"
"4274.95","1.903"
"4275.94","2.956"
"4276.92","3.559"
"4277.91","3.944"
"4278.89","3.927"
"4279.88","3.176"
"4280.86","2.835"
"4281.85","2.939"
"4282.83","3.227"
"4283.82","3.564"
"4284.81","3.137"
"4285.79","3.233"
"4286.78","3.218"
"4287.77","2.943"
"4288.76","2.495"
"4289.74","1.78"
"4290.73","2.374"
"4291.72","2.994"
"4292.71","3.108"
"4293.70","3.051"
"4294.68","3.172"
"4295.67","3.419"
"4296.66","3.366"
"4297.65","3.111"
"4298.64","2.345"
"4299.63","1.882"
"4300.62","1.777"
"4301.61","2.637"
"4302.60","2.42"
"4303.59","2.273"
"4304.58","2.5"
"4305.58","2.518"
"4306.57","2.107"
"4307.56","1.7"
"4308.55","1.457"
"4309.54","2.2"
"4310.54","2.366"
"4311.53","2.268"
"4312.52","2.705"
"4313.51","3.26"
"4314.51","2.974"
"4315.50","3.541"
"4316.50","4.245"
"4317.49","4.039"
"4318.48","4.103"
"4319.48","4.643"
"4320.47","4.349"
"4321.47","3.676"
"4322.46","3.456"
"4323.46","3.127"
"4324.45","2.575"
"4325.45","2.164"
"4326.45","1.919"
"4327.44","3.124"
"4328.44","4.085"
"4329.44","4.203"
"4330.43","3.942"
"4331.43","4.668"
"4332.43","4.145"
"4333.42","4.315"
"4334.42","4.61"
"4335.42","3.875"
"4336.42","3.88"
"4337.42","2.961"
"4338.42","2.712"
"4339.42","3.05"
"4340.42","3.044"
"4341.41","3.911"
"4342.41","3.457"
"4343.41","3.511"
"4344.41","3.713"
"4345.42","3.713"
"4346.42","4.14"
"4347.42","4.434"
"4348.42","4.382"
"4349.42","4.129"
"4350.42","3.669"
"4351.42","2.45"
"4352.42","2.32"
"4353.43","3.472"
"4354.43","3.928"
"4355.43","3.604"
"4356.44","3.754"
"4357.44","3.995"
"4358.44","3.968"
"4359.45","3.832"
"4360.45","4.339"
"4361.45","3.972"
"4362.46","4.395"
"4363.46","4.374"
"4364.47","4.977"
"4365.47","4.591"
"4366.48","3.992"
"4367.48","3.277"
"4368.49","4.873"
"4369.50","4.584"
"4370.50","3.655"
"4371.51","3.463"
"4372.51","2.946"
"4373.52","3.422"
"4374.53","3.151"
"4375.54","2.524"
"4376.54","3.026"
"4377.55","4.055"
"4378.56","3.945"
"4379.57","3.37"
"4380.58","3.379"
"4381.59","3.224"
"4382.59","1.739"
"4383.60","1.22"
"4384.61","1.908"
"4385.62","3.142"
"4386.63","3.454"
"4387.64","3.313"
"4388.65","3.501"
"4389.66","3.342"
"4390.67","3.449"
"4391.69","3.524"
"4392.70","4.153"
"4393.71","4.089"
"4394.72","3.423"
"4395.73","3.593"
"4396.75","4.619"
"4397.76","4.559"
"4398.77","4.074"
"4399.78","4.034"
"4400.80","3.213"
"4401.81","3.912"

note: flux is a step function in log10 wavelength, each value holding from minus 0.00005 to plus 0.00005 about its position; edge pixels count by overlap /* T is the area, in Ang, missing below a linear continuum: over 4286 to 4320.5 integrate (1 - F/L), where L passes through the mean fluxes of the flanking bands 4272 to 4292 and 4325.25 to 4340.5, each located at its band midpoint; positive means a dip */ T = 3.8 Ang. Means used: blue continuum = 2.87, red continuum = 3.58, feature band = 2.82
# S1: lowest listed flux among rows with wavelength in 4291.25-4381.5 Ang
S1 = 1.457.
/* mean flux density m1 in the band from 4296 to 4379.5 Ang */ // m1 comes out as 3.43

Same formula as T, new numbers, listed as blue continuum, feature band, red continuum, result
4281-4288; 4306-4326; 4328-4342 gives 3.0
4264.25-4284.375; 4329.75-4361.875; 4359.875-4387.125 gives -3.6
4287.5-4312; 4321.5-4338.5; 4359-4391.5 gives -3.7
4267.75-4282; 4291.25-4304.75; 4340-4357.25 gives 1.4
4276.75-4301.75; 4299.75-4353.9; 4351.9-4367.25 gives 3.7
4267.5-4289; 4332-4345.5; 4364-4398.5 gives -1.5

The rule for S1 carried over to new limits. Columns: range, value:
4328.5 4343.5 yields 2.712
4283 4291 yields 1.78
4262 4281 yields 1.622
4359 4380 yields 2.524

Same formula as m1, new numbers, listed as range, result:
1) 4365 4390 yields 3.32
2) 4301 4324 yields 2.98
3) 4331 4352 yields 3.74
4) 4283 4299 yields 2.97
